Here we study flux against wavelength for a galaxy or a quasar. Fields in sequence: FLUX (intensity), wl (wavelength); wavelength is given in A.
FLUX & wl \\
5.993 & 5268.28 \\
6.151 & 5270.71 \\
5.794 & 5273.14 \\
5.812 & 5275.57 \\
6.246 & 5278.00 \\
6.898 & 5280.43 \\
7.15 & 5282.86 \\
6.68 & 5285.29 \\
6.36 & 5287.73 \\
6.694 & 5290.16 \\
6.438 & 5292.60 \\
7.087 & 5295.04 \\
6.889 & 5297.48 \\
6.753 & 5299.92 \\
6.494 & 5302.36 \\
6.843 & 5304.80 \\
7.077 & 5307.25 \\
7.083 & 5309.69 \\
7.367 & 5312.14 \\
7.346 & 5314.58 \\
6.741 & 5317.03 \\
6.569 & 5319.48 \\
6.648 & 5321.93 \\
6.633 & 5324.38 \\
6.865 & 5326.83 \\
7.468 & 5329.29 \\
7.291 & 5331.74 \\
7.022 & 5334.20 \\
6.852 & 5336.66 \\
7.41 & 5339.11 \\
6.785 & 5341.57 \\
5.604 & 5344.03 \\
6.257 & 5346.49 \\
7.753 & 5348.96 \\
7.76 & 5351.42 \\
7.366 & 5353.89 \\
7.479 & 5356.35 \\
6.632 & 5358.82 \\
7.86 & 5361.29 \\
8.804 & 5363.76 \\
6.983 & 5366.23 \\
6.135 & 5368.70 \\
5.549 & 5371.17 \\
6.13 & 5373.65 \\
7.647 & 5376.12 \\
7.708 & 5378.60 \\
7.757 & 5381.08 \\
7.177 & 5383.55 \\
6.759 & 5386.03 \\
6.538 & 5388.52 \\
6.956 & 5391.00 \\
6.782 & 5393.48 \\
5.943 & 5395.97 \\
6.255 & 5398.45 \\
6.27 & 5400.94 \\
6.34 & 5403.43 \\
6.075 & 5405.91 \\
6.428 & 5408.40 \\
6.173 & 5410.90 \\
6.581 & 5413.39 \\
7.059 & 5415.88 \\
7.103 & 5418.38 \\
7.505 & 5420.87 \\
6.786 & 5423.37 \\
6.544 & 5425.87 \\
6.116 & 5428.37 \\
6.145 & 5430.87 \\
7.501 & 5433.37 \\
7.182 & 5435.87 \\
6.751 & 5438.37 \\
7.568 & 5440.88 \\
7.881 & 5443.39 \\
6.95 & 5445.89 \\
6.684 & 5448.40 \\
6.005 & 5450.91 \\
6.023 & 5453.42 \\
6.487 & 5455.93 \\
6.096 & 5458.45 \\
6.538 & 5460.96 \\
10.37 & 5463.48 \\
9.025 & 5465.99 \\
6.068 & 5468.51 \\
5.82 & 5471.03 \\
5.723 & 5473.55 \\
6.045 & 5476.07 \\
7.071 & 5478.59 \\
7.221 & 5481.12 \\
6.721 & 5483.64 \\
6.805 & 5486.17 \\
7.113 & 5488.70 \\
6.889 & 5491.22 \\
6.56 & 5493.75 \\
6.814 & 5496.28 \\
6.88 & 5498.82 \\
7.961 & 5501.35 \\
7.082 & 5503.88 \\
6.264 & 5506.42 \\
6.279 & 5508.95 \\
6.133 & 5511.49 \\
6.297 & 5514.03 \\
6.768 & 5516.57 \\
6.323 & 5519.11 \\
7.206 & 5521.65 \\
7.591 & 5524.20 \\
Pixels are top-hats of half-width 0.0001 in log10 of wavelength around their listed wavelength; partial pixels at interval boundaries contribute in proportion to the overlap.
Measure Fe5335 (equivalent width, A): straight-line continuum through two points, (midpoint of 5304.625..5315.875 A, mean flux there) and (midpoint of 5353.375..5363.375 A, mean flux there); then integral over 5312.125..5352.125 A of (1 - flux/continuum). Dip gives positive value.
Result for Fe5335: 2.0 A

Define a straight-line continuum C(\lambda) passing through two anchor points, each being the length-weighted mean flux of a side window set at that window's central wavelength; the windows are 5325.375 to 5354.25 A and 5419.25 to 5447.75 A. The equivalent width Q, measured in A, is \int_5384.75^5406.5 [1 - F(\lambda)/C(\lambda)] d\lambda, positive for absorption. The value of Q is 1.73 A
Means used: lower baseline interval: 7.02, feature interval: 6.45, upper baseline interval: 6.99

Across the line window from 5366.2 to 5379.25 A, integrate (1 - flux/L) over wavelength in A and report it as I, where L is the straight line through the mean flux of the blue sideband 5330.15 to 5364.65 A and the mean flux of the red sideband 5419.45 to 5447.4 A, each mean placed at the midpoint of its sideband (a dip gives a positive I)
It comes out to 0.9 A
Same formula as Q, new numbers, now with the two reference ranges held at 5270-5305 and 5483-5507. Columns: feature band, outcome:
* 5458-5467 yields -1.7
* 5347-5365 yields -2.5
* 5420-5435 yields 0.1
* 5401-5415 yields 0.9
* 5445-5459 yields 1.0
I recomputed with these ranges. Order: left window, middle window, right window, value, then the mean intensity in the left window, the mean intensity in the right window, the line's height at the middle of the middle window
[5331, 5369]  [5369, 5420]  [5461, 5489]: 3.3 A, 7.15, 7.06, 7.12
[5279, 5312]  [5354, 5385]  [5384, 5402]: -2.6 A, 6.82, 6.53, 6.6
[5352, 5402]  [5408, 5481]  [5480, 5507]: 1.1 A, 6.95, 6.95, 6.95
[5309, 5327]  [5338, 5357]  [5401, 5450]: -0.5 A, 6.91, 6.79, 6.87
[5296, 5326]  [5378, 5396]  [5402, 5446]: -0.4 A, 6.87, 6.81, 6.83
